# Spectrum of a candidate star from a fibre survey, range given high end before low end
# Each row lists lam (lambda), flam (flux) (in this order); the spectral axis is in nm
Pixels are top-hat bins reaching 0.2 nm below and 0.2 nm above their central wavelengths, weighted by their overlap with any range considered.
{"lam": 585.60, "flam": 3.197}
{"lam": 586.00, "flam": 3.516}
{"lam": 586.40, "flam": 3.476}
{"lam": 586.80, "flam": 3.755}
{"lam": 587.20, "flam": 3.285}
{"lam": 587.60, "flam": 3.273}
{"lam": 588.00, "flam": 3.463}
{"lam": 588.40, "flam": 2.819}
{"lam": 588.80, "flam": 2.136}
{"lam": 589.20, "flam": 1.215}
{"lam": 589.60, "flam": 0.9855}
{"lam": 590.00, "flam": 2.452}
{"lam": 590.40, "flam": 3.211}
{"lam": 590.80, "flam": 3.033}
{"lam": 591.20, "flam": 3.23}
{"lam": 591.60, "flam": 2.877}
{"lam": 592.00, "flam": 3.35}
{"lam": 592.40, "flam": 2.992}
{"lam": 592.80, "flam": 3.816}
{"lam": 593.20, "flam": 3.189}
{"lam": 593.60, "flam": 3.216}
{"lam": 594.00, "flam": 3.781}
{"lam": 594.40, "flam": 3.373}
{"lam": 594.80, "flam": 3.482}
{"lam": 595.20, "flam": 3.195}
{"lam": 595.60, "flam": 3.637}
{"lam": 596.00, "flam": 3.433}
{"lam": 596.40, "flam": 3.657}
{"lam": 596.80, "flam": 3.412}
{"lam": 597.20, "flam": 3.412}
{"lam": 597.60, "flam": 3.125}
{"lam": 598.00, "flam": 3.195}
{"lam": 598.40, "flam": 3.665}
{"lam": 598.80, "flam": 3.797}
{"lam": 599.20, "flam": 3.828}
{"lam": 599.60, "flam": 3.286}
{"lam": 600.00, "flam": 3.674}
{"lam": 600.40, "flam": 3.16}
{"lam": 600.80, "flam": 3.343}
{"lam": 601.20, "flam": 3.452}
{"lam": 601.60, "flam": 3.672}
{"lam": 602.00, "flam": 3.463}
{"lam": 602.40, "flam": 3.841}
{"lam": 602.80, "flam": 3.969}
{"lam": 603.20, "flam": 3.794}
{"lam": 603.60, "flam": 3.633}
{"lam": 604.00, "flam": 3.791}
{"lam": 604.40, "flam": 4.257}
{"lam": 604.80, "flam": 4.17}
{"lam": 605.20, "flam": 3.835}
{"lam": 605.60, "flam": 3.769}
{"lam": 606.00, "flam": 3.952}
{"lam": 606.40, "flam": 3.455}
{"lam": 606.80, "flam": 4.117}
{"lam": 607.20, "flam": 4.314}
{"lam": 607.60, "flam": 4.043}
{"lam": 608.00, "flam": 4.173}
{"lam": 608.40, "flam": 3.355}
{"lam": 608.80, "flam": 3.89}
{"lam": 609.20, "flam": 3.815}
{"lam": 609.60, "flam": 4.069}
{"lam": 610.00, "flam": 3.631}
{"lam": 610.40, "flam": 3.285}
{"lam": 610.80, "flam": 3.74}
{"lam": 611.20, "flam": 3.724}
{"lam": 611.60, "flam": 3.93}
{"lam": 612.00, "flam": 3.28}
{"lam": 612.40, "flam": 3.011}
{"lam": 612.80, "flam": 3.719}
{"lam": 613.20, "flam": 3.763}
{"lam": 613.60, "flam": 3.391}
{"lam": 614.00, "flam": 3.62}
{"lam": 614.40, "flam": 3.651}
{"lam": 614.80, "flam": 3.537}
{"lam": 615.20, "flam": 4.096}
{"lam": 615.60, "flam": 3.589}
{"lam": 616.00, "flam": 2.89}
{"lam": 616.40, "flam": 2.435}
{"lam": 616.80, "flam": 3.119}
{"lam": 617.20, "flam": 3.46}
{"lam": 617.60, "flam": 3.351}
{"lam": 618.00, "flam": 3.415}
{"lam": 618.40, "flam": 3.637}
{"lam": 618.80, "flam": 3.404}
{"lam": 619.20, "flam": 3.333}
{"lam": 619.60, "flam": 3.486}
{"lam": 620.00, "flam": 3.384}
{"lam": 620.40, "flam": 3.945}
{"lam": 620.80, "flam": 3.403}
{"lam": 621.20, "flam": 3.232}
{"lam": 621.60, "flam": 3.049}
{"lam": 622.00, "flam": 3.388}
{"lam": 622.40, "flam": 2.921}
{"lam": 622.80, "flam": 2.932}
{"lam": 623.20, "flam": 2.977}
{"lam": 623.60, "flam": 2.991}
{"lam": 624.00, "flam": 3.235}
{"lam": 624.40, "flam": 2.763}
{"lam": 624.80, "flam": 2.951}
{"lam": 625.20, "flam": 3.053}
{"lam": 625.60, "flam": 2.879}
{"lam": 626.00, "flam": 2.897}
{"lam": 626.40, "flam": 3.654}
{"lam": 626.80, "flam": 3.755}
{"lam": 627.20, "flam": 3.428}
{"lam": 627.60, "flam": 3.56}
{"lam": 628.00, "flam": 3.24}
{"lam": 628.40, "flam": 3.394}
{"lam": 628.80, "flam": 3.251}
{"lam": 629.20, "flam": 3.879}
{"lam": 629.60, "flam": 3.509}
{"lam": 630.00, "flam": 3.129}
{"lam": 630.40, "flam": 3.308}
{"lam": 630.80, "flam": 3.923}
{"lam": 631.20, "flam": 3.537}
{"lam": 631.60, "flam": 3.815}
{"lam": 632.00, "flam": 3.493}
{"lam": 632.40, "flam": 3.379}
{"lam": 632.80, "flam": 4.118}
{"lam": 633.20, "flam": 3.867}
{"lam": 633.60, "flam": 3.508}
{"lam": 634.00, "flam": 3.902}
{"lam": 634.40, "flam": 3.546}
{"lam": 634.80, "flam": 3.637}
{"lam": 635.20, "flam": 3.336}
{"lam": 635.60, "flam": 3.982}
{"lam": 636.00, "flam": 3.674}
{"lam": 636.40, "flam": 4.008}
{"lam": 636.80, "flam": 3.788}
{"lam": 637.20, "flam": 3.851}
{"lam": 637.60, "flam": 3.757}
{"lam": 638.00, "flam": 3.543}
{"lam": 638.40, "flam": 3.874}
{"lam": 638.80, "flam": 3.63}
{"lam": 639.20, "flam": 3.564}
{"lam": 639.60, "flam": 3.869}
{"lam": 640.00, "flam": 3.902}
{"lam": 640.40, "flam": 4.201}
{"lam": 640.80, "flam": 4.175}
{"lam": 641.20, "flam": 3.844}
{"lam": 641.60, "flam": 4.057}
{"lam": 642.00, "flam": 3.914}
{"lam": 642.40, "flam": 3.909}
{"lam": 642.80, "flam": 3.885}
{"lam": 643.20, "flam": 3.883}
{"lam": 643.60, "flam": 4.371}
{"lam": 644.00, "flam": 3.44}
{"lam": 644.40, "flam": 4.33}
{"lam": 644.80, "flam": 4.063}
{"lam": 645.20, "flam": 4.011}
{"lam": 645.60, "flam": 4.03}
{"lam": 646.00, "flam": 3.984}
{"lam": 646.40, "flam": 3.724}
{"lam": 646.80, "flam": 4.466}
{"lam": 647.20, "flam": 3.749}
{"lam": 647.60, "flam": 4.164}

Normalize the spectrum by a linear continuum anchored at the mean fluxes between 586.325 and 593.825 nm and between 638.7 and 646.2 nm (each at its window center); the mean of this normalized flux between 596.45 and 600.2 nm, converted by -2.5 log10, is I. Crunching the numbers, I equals -0.13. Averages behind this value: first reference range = 2.93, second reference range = 3.95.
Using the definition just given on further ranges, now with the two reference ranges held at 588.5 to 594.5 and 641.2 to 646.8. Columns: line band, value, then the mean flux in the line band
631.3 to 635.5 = 0.03 mag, 3.66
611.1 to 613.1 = -0.08 mag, 3.53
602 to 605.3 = -0.24 mag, 3.89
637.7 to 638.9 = 0.05 mag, 3.69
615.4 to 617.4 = 0.10 mag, 3.1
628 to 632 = 0.05 mag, 3.51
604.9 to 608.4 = -0.23 mag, 3.93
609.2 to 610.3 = -0.17 mag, 3.79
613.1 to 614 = -0.08 mag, 3.57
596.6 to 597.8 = -0.12 mag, 3.32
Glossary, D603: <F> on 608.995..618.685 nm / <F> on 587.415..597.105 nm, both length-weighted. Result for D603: 1.1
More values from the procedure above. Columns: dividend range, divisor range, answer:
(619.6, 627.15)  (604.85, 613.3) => 0.85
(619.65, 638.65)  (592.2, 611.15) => 0.95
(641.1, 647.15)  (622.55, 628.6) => 1.26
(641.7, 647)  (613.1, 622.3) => 1.17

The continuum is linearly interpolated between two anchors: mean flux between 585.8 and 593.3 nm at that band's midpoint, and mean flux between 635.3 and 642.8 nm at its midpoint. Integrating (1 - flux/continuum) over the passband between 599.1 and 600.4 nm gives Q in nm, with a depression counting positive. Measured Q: -0.16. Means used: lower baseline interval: 2.95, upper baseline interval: 3.86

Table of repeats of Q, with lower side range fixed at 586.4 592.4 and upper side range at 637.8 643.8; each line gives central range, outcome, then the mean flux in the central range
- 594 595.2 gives -0.212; 3.45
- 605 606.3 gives -0.270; 3.82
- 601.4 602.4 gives -0.174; 3.62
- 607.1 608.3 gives -0.333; 4.1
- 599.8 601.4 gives -0.183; 3.41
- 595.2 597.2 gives -0.353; 3.49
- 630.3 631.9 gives 0.020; 3.66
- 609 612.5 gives -0.380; 3.63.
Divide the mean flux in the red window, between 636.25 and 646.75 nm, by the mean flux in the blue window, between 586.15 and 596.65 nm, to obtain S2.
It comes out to 1.27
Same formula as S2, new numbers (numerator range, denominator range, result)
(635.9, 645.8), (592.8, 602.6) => 1.12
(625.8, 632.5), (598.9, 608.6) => 0.92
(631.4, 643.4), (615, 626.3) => 1.18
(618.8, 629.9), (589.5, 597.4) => 1.02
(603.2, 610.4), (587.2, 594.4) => 1.33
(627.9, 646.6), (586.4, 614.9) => 1.09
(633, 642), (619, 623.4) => 1.16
